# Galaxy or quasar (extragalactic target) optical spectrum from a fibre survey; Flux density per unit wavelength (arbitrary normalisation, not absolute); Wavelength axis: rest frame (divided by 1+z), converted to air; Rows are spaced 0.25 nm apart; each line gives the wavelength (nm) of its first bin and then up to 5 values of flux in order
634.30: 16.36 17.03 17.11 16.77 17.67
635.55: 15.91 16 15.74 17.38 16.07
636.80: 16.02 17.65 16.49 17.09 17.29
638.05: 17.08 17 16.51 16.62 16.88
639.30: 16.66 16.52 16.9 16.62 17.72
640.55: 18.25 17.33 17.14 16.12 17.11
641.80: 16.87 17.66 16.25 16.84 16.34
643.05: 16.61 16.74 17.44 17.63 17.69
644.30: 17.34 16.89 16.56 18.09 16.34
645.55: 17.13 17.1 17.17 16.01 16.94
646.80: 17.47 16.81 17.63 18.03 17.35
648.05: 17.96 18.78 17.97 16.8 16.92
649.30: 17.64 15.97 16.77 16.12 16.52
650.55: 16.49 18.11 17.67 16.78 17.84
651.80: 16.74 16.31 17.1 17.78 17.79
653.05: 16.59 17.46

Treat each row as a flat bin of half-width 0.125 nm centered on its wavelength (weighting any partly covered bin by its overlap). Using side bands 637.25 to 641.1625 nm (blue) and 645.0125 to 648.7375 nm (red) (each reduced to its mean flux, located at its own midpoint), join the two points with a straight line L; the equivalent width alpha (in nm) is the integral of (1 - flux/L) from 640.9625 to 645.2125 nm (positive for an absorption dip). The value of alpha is 0.044 nm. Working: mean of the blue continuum 17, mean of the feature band 17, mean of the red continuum 17.4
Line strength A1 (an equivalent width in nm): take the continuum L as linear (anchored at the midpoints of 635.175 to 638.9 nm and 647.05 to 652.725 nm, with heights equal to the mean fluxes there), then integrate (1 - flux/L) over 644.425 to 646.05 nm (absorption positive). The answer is 0.00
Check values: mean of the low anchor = 16.7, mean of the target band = 17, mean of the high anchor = 17.2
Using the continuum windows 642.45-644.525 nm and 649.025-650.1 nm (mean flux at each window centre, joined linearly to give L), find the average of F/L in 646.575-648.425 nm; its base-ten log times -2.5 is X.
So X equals -0.05 mag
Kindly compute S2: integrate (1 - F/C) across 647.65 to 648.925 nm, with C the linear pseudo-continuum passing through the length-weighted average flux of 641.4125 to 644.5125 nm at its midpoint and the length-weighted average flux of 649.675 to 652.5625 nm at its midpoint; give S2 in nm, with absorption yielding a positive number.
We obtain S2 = -0.06 nm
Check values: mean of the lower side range 17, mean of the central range 17.8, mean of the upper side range 17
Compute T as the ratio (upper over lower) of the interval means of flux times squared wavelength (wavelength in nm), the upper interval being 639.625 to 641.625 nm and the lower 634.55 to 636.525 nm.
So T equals 1.05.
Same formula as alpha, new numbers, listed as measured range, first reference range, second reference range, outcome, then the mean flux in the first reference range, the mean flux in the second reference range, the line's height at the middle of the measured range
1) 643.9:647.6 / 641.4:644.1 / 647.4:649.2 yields 0.050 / 17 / 17.7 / 17.4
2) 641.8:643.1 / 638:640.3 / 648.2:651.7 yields 0.011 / 16.8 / 17.2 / 16.9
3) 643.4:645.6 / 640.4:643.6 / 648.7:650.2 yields -0.046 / 17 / 16.7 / 16.9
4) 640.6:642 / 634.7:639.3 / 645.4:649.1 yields -0.003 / 16.7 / 17.3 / 17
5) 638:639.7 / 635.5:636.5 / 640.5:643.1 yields -0.015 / 16.3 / 16.9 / 16.6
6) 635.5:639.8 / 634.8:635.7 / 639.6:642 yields 0.071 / 16.8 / 17.1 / 16.9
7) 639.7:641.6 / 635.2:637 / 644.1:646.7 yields -0.051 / 16.4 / 17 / 16.7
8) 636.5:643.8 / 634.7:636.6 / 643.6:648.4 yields -0.004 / 16.6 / 17.3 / 16.9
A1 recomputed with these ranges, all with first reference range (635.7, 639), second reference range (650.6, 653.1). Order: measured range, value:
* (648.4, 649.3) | -0.01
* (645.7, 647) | 0.01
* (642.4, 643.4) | 0.02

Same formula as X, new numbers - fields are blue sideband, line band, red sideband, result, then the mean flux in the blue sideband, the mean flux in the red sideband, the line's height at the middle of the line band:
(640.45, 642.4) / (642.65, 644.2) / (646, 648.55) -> 0.01 mag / 17.1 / 17.4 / 17.2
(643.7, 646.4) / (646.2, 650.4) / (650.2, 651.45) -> 0.00 mag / 17.1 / 17.1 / 17.1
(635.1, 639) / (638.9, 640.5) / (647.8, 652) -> -0.01 mag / 16.7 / 17.2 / 16.8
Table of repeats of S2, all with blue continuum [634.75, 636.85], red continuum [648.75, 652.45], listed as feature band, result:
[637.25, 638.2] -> -0.026 nm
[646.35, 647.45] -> -0.021 nm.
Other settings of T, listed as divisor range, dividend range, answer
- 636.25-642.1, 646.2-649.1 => 1.06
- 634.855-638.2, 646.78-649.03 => 1.09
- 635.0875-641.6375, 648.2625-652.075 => 1.05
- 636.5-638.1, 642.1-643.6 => 1.01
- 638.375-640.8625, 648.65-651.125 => 1.03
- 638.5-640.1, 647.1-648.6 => 1.10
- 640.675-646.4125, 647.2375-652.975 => 1.04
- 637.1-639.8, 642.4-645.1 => 1.03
